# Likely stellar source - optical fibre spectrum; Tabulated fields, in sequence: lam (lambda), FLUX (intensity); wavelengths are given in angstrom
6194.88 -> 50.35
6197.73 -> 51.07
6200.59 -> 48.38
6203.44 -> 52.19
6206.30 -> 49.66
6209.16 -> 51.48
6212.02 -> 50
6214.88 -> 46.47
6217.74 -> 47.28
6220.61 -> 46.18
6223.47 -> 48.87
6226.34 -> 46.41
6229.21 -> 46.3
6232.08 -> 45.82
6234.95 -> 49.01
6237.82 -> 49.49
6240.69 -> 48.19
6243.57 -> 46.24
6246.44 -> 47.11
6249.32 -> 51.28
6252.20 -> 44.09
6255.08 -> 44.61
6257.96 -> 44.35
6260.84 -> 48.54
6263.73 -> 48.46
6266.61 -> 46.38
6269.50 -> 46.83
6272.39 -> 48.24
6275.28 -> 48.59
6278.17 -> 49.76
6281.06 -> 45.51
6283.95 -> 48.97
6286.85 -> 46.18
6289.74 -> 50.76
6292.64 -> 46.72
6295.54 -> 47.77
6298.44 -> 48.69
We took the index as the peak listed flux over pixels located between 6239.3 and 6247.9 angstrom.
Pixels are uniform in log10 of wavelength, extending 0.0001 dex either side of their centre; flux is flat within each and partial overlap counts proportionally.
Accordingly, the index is 48.19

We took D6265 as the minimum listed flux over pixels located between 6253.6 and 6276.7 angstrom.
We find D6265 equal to 44.35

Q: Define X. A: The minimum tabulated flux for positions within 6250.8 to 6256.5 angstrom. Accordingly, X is 44.09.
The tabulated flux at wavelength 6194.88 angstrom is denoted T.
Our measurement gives 50.35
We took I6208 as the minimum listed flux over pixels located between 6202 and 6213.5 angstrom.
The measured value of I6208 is 49.66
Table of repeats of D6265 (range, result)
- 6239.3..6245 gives 46.24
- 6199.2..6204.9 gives 48.38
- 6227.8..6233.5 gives 45.82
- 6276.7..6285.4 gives 45.51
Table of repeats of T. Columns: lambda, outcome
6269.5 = 46.83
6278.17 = 49.76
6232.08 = 45.82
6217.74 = 47.28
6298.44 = 48.69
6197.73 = 51.07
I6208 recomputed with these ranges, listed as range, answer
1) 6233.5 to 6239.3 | 49.01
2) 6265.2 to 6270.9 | 46.38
